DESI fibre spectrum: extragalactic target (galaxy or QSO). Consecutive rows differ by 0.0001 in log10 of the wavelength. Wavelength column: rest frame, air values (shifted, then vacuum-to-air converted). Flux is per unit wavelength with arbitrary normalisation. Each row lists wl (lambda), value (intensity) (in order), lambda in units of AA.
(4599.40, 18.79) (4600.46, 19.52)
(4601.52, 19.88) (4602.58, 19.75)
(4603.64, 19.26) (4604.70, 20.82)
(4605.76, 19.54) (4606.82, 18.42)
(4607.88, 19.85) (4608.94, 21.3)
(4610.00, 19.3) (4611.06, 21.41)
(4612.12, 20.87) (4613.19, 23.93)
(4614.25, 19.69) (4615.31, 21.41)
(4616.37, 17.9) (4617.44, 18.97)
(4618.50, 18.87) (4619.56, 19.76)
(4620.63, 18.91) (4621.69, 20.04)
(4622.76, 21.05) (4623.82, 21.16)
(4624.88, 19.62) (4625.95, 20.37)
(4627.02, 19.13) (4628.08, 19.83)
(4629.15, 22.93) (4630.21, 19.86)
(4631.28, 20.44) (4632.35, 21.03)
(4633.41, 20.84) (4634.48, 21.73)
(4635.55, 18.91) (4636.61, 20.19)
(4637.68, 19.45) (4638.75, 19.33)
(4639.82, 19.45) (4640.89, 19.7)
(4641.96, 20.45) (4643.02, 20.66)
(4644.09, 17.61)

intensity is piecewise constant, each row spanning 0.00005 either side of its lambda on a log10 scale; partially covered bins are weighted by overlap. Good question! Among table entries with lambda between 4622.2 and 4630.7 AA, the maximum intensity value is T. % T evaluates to 22.93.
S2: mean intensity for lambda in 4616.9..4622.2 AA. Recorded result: 19.3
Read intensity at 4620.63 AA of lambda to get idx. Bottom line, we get 18.91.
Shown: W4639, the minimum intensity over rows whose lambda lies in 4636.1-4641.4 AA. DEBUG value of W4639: 19.33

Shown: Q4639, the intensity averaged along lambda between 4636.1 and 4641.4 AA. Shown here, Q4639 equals 19.6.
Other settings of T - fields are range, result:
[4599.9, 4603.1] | 19.88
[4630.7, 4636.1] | 21.73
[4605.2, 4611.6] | 21.41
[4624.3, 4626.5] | 20.37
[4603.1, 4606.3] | 20.82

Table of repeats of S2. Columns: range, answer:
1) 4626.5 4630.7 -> 20.5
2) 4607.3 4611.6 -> 20.5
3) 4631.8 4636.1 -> 20.6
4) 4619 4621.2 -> 19.4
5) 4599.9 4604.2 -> 19.6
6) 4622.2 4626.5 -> 20.5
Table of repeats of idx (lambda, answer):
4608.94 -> 21.3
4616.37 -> 17.9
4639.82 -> 19.45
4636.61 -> 20.19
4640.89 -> 19.7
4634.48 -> 21.73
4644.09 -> 17.61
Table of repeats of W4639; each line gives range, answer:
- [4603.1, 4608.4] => 18.42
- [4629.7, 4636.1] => 18.91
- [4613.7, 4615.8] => 19.69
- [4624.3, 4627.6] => 19.13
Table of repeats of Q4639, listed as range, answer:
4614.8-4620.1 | 19.4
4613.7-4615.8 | 20.6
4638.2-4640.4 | 19.3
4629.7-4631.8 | 20.1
